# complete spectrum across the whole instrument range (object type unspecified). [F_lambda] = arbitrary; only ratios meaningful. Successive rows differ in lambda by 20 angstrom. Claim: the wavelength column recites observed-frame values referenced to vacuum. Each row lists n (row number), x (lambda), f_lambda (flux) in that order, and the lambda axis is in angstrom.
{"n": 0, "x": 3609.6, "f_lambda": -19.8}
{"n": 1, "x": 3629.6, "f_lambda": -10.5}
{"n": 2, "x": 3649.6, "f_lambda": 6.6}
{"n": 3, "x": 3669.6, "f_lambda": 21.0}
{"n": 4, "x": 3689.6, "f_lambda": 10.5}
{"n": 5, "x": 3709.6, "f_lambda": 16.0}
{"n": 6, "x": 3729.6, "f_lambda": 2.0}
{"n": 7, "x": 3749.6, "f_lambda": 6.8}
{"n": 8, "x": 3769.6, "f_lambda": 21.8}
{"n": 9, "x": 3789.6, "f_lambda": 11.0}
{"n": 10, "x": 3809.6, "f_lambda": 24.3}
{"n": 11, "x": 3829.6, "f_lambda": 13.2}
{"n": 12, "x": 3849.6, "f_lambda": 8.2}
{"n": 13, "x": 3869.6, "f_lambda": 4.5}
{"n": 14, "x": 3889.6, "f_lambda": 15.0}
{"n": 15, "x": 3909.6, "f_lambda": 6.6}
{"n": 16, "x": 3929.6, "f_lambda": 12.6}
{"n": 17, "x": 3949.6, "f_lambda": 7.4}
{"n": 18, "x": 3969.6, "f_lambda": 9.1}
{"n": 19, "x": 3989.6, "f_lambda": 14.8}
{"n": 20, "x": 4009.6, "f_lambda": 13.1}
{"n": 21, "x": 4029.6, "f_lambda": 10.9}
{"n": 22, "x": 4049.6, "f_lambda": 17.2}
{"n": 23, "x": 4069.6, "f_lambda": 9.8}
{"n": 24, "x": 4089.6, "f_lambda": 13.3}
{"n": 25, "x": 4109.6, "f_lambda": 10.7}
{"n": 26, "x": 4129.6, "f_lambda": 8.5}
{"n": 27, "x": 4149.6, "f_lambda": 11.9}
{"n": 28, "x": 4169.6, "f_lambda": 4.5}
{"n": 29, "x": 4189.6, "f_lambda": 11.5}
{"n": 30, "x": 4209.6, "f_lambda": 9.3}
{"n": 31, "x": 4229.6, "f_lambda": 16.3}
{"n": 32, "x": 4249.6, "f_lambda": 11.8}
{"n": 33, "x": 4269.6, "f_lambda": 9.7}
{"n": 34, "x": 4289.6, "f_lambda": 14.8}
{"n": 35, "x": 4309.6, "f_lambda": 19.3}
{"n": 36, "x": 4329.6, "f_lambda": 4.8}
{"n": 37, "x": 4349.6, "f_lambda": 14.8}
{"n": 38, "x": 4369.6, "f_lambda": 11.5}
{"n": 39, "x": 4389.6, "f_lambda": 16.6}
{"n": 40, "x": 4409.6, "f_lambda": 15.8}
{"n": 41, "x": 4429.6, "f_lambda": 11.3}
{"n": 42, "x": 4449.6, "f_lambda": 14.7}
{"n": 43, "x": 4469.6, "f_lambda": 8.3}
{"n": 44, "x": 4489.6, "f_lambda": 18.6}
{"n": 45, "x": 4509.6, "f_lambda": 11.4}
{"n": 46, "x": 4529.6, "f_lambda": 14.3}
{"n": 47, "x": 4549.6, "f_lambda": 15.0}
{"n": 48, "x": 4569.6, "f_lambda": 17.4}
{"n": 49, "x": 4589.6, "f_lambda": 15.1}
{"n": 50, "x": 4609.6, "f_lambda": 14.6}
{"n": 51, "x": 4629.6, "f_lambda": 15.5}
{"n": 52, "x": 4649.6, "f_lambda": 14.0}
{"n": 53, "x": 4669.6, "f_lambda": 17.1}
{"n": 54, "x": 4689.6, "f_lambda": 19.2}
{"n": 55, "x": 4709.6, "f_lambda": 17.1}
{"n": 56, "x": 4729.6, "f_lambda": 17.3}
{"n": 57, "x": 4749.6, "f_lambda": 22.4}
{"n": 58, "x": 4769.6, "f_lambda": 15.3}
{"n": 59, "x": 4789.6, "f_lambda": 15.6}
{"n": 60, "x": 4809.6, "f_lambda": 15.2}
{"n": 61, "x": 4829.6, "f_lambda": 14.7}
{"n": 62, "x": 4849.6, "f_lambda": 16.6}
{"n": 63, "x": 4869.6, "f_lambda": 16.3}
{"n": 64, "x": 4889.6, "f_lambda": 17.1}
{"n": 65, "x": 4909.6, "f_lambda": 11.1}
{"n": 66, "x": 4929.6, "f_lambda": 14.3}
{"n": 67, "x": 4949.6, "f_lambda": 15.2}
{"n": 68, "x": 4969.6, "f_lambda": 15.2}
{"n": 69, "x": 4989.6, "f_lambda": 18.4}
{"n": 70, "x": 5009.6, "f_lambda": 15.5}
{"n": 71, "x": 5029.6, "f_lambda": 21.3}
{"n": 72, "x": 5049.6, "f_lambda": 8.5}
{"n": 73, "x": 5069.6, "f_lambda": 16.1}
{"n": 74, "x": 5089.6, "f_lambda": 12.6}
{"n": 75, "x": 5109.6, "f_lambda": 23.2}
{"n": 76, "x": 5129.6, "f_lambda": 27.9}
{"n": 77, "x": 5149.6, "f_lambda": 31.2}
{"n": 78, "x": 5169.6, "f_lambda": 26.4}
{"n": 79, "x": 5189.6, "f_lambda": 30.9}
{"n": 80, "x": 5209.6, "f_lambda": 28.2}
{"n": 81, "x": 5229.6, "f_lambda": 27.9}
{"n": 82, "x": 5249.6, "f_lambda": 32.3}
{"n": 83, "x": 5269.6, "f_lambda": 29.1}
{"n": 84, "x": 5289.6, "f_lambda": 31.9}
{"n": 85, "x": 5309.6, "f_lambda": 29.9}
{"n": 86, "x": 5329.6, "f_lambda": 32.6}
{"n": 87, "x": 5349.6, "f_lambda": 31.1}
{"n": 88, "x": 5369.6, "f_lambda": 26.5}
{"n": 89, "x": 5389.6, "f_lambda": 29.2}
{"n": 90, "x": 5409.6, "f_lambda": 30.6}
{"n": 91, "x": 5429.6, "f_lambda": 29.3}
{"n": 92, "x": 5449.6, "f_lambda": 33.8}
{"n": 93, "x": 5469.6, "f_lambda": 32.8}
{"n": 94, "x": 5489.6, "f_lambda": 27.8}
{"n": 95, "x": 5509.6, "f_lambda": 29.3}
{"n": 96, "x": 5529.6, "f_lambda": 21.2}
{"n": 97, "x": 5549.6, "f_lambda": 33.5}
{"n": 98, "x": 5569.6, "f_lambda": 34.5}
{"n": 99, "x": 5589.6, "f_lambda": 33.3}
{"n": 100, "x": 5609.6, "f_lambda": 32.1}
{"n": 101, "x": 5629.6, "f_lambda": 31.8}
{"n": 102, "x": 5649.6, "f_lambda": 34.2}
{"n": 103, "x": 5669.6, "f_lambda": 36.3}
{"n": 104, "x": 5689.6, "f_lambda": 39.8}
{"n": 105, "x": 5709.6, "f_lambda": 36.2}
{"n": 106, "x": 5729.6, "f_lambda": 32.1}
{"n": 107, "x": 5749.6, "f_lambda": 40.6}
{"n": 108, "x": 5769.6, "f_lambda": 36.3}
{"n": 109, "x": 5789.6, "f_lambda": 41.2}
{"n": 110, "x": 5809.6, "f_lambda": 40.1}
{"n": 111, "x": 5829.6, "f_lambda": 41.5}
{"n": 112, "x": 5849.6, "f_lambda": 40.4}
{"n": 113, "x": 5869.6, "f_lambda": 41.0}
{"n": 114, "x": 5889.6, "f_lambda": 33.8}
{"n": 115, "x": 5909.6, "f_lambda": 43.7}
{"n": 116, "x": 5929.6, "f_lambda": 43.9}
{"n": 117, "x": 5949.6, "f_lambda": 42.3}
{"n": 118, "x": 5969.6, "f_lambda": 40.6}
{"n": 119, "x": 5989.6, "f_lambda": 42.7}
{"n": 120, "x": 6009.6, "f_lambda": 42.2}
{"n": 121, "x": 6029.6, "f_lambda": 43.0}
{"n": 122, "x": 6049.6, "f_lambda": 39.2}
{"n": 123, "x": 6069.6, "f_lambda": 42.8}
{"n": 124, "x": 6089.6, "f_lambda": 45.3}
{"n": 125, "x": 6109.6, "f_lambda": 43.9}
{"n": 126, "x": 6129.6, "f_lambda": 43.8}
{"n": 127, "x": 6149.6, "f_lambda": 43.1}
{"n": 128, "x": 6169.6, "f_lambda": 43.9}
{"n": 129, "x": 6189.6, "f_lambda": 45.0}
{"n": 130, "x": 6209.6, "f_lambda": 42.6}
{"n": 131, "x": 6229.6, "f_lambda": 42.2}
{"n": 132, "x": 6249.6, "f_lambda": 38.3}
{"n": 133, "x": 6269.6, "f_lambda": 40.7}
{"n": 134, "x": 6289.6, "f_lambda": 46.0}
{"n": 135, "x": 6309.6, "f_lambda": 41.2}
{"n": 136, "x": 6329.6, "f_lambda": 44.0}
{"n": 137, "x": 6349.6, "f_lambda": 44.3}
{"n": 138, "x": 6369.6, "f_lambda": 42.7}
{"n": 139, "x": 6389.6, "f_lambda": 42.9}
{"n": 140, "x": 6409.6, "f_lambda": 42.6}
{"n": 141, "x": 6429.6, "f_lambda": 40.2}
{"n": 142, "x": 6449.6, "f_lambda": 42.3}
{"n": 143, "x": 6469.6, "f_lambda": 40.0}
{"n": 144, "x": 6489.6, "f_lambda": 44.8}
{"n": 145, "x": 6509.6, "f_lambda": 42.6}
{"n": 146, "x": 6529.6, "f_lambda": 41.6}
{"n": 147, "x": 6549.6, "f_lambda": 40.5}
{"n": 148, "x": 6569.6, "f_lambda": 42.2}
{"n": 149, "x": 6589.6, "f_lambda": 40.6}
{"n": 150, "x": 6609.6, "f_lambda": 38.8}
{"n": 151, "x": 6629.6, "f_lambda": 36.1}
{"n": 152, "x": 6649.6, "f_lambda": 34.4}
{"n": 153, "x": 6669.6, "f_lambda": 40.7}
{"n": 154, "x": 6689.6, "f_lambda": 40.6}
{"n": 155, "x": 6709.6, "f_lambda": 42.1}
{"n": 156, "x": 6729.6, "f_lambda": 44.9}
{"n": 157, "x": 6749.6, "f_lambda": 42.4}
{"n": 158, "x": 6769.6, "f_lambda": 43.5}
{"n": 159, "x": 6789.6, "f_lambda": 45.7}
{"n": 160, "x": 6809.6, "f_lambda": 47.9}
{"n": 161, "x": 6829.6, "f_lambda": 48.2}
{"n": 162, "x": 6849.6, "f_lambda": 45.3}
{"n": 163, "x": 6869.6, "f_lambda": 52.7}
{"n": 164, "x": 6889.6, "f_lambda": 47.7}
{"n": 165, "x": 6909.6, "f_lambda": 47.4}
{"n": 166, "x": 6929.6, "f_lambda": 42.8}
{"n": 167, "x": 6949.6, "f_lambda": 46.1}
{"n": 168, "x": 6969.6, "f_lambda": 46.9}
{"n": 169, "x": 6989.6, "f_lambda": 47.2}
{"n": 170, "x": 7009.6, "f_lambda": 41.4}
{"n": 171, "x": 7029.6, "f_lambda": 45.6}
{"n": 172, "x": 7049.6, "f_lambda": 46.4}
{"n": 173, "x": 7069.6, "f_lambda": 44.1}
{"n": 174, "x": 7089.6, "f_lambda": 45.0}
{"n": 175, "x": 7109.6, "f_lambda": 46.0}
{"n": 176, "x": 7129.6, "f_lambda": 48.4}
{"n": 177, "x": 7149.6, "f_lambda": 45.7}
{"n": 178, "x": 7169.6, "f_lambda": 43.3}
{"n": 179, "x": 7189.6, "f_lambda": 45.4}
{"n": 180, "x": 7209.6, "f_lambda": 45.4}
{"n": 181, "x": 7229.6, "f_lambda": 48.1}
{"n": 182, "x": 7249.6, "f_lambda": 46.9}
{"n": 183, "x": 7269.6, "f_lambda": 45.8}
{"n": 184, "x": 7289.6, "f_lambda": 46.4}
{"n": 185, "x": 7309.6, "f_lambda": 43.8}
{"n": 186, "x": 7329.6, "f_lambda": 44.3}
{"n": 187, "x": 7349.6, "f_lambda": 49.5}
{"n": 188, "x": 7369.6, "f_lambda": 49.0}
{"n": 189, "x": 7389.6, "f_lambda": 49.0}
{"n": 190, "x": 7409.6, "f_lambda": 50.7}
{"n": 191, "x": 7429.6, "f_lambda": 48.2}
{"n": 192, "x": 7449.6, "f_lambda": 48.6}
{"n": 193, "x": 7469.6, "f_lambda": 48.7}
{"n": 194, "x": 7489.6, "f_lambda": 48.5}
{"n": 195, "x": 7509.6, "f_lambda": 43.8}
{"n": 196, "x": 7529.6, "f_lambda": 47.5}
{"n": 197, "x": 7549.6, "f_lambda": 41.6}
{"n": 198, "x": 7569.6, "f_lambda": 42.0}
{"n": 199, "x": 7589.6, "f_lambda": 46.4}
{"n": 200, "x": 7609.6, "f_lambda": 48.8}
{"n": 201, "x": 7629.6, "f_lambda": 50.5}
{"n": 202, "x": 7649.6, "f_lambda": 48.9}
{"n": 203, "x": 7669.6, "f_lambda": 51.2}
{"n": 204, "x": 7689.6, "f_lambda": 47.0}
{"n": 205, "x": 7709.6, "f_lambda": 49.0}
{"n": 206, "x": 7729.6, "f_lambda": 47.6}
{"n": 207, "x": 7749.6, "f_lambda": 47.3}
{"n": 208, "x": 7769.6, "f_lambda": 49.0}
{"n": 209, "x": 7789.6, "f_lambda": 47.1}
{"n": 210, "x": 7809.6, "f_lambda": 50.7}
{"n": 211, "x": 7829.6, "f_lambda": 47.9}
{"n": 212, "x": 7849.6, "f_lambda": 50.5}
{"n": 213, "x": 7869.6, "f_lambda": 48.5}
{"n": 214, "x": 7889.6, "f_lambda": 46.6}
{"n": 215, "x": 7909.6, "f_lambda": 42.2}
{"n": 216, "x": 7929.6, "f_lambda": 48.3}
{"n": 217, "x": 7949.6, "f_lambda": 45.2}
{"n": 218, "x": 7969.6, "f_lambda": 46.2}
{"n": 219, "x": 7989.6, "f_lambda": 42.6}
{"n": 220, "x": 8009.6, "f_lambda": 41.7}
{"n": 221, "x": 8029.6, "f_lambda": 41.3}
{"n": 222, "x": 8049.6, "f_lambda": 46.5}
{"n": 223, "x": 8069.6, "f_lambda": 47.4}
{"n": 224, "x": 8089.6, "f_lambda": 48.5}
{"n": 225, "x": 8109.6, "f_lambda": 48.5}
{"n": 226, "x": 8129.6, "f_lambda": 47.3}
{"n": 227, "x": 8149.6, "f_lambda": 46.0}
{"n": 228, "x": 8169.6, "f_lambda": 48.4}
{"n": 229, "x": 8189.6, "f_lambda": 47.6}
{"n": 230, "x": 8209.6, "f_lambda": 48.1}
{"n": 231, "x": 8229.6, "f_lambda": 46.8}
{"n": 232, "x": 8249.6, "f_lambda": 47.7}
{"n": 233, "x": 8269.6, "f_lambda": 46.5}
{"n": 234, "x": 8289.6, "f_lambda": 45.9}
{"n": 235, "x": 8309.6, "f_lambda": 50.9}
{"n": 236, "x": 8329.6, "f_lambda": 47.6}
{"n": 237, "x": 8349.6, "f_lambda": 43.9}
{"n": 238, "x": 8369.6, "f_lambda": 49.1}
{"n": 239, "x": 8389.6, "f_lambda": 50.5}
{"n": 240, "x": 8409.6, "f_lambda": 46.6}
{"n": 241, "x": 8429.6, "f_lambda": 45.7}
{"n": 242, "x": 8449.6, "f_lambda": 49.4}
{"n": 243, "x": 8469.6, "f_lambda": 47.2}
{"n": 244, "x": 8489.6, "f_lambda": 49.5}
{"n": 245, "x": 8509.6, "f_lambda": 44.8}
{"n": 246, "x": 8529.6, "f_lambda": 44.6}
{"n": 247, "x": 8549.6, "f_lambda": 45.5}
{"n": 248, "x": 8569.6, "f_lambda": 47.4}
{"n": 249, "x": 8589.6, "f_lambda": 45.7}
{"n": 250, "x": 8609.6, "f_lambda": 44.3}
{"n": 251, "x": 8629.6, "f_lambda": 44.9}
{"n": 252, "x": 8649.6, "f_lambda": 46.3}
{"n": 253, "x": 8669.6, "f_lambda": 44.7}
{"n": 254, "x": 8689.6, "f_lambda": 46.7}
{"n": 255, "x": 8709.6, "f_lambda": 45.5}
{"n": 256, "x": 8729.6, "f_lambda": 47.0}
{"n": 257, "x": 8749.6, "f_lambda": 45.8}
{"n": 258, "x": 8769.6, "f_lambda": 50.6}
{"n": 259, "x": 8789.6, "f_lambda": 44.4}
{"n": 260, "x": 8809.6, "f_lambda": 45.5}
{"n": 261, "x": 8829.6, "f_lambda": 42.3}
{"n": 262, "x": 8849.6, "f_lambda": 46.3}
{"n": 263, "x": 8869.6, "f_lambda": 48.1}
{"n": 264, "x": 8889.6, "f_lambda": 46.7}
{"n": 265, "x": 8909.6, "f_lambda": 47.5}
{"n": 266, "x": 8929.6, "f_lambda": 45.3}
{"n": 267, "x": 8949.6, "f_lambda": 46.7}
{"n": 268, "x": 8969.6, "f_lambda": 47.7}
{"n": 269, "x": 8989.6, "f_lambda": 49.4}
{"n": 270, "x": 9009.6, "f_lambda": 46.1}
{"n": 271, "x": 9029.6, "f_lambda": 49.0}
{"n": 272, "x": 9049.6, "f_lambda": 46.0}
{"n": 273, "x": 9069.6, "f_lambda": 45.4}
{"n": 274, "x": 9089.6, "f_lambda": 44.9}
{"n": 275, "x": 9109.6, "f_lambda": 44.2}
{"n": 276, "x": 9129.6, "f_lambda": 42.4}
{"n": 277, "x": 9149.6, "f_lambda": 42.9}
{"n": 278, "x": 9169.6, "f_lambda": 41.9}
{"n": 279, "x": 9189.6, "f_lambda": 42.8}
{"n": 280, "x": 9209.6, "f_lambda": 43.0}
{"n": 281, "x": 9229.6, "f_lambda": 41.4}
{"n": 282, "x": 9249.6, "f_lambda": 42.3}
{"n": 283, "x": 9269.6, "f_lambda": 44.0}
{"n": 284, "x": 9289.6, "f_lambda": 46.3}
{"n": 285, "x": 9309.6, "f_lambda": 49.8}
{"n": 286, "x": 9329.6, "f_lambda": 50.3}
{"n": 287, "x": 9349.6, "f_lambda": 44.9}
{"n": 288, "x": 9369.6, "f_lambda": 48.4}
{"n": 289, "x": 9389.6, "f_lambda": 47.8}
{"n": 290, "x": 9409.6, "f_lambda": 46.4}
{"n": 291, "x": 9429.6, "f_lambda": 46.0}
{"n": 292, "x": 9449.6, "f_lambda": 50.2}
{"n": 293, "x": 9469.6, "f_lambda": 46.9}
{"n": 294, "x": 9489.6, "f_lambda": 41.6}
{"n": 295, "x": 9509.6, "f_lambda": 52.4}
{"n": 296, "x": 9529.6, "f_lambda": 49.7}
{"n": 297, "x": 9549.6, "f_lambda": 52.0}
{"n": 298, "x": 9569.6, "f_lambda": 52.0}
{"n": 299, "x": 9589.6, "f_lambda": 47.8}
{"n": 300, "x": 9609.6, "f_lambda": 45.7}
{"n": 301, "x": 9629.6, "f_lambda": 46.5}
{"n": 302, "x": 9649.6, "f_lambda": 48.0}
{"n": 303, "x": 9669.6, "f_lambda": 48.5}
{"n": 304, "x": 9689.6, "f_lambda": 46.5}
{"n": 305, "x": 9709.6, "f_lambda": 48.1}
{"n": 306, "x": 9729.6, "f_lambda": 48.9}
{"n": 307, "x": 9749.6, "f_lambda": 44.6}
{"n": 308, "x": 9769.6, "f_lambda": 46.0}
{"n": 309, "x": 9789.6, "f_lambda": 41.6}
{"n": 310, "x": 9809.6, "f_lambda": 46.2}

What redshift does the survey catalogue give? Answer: 0.283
